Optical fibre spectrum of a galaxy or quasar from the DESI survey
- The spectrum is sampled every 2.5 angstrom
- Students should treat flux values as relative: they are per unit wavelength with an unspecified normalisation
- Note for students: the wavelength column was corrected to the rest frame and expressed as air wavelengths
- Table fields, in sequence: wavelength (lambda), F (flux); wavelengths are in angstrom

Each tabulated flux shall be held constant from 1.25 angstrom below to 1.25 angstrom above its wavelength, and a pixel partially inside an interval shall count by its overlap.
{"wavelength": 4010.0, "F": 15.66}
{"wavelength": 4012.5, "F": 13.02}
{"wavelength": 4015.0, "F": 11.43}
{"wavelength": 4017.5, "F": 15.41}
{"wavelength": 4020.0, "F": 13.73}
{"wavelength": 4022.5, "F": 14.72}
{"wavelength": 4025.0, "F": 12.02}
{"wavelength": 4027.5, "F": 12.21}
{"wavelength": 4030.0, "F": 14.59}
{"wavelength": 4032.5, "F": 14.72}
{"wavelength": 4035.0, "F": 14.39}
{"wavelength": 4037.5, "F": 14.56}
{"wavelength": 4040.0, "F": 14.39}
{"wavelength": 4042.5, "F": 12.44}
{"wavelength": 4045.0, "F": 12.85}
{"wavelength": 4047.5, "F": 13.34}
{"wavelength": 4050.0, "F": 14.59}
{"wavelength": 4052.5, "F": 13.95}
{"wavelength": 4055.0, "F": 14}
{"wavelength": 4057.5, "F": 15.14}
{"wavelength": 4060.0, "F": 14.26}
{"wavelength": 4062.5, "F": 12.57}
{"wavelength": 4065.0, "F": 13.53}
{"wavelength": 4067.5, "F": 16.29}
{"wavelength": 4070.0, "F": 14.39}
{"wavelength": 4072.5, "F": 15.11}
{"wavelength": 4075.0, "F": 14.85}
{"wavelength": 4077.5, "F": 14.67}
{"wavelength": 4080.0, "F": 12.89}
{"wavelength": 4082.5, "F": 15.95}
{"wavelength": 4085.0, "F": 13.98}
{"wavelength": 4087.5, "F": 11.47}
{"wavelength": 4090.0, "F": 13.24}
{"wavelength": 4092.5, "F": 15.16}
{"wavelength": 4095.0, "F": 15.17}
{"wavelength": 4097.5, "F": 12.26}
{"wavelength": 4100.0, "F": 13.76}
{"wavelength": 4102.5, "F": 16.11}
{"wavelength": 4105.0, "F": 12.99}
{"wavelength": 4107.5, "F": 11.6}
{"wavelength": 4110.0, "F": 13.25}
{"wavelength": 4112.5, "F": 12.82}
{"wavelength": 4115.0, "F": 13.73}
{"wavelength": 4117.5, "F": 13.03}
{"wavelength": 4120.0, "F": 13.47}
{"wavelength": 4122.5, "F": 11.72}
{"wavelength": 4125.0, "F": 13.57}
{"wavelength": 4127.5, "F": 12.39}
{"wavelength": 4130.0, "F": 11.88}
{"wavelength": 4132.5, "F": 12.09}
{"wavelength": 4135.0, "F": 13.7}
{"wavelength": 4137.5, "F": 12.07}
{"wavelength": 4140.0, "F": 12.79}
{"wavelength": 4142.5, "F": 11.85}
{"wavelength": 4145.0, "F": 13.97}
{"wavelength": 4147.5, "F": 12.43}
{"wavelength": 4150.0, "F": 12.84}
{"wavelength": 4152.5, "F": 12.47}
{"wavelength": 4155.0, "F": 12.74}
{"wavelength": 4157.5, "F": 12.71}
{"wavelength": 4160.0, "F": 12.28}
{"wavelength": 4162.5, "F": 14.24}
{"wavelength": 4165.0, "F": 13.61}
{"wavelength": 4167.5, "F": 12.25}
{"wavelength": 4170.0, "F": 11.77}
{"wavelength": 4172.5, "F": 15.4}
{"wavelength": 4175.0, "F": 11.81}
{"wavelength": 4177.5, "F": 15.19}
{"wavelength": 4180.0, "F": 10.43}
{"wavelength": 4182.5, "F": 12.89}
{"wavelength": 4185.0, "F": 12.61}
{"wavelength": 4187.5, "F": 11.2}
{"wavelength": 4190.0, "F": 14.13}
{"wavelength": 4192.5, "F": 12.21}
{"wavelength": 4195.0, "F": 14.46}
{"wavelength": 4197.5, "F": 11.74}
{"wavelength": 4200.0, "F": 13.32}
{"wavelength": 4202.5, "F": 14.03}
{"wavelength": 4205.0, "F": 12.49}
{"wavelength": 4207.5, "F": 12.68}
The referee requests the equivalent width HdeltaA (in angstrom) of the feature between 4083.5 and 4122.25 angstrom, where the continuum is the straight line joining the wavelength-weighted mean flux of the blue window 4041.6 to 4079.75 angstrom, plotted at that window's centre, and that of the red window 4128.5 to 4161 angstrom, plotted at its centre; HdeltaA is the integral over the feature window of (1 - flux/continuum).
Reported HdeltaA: -0.2 angstrom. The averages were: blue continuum 14.1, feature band 13.4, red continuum 12.6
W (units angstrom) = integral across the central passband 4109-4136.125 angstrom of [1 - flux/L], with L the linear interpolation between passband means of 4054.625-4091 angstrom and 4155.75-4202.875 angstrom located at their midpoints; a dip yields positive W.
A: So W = 1.4 angstrom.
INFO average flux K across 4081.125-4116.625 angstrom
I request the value 13.7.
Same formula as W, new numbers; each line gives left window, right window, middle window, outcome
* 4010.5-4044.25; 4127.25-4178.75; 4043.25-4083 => -2.2 angstrom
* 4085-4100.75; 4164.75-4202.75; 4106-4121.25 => 0.5 angstrom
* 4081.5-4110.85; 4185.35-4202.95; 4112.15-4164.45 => 2.3 angstrom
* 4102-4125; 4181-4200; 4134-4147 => 0.2 angstrom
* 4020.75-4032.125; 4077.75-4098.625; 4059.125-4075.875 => -0.9 angstrom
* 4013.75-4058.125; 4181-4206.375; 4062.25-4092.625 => -1.4 angstrom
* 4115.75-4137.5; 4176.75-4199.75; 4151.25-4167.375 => -0.3 angstrom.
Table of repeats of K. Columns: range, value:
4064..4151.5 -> 13.5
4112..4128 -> 13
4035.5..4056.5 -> 13.8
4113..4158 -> 12.7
